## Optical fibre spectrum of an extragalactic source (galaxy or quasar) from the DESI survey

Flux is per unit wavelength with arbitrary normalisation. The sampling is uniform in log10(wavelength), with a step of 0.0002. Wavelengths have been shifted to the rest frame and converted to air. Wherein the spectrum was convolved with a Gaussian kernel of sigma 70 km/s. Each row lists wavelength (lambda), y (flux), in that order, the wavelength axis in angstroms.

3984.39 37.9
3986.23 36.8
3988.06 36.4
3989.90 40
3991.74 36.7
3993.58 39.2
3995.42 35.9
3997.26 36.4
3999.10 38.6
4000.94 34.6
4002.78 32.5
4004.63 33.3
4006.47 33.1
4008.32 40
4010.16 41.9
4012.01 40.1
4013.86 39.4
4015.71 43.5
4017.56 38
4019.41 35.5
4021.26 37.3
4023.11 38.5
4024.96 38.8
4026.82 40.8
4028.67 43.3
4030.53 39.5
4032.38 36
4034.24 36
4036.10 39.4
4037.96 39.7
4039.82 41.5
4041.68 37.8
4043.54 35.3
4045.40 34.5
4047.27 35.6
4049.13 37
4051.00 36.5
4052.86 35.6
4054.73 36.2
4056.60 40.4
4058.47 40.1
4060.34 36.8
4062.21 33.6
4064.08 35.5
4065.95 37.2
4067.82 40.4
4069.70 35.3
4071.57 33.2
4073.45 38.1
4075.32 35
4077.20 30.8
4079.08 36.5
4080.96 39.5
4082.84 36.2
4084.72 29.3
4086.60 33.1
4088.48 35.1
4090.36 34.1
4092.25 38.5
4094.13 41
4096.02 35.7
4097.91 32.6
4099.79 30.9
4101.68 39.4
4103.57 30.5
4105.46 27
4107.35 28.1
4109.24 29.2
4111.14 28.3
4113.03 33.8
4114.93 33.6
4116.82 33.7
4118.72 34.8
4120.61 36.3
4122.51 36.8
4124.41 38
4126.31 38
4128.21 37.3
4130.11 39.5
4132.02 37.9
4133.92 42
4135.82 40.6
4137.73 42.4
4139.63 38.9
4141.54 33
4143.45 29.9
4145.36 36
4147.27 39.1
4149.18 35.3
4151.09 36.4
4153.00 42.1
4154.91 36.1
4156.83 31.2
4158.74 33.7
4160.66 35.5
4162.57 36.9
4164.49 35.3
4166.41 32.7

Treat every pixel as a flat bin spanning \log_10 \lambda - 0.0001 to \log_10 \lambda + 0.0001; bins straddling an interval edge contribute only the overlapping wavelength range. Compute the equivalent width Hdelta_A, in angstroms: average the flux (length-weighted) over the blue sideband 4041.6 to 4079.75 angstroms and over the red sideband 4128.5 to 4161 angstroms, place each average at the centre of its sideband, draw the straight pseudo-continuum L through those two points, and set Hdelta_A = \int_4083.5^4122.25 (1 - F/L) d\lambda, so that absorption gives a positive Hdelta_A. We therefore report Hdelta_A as 3.5 angstroms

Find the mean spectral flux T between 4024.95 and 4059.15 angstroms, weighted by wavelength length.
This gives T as 38.1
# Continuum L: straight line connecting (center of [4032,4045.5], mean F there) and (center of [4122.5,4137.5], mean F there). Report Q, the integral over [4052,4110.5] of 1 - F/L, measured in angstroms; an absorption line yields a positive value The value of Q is 5.2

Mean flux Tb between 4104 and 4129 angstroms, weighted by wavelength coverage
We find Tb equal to 33.4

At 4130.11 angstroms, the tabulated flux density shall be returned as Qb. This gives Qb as 39.5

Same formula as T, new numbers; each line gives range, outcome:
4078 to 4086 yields 35.2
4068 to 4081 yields 35.5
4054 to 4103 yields 35.9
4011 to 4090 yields 37.2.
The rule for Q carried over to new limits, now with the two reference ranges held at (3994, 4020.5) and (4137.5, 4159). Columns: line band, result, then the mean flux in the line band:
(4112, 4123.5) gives 0.5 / 34.8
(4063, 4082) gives 0.3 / 36.1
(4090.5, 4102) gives 0.2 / 36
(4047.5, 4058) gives -0.1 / 37.2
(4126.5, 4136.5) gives -0.9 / 39.3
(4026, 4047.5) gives -0.7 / 38.4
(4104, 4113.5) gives 1.9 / 29.1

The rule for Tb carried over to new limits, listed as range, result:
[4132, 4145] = 37.7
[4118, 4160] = 37.1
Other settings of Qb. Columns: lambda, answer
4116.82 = 33.7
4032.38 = 36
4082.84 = 36.2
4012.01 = 40.1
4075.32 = 35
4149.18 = 35.3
